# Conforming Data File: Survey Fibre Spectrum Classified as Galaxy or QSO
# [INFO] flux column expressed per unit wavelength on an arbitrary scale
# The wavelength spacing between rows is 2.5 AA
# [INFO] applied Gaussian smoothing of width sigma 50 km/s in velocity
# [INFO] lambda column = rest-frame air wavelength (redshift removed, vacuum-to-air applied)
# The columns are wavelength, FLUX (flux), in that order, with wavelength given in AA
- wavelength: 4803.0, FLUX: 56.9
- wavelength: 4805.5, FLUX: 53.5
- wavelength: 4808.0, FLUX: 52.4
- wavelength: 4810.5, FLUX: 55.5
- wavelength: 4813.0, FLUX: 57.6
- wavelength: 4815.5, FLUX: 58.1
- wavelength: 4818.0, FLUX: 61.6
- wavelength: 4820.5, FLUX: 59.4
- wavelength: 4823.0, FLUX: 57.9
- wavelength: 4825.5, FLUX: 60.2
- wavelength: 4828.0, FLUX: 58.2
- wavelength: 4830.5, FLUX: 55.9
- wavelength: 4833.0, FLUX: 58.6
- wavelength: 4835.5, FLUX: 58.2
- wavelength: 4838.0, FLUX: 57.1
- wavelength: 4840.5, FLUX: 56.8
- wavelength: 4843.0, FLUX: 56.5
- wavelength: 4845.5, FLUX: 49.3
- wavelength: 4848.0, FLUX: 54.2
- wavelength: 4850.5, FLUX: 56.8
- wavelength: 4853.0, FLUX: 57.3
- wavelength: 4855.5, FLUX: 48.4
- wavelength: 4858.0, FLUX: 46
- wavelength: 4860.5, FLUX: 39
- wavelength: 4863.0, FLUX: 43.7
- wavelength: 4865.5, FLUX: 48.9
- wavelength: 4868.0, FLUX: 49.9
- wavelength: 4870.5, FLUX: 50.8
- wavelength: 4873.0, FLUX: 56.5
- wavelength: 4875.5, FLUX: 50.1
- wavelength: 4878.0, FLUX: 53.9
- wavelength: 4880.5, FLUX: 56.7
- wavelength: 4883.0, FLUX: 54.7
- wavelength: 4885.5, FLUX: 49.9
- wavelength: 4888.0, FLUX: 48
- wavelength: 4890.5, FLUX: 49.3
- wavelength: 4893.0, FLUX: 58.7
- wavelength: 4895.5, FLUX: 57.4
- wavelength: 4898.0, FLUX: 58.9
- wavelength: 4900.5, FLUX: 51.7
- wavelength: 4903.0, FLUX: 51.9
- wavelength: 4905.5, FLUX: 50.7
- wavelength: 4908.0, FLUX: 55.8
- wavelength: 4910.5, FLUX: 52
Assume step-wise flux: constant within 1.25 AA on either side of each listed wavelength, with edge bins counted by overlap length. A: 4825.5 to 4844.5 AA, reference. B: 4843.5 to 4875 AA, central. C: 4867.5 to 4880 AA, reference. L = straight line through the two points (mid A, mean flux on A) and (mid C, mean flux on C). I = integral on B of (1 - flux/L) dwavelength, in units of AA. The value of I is 2.43 AA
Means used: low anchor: 57.4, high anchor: 52.6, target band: 50.2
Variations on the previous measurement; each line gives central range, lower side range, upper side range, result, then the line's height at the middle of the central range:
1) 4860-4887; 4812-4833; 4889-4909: 2.4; 55.7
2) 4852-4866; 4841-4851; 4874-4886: 1.8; 53.9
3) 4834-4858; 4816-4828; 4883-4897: 1.1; 57.2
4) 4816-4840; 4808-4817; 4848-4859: -1.5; 55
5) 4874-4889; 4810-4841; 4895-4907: 0.7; 55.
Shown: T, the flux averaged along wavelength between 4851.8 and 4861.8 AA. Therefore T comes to 47.6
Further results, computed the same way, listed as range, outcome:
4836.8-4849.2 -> 54.8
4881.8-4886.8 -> 52.2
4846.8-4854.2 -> 56.1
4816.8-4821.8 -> 60.5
